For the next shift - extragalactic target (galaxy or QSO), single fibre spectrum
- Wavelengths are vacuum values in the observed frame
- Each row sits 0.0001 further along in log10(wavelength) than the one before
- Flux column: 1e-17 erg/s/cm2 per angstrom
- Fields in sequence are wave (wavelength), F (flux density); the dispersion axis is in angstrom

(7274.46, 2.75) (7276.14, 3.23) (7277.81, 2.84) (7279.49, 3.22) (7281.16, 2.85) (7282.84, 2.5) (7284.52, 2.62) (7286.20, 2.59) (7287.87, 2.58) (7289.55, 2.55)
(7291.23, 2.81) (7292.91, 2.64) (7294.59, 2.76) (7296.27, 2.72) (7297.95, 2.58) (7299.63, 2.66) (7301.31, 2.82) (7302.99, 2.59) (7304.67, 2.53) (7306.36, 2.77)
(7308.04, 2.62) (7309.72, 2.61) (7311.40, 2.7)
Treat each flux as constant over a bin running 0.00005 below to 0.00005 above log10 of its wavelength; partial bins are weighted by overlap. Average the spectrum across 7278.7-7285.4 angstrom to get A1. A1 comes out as 2.79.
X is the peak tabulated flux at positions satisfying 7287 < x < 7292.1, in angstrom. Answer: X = 2.81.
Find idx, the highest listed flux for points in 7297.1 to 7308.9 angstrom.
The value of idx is 2.82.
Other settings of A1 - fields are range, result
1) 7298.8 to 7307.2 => 2.67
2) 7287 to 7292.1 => 2.65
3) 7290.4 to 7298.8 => 2.7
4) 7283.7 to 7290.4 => 2.59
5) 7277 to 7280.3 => 3.03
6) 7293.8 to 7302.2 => 2.71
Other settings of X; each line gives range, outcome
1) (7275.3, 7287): 3.23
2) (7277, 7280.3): 3.22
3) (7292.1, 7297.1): 2.76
